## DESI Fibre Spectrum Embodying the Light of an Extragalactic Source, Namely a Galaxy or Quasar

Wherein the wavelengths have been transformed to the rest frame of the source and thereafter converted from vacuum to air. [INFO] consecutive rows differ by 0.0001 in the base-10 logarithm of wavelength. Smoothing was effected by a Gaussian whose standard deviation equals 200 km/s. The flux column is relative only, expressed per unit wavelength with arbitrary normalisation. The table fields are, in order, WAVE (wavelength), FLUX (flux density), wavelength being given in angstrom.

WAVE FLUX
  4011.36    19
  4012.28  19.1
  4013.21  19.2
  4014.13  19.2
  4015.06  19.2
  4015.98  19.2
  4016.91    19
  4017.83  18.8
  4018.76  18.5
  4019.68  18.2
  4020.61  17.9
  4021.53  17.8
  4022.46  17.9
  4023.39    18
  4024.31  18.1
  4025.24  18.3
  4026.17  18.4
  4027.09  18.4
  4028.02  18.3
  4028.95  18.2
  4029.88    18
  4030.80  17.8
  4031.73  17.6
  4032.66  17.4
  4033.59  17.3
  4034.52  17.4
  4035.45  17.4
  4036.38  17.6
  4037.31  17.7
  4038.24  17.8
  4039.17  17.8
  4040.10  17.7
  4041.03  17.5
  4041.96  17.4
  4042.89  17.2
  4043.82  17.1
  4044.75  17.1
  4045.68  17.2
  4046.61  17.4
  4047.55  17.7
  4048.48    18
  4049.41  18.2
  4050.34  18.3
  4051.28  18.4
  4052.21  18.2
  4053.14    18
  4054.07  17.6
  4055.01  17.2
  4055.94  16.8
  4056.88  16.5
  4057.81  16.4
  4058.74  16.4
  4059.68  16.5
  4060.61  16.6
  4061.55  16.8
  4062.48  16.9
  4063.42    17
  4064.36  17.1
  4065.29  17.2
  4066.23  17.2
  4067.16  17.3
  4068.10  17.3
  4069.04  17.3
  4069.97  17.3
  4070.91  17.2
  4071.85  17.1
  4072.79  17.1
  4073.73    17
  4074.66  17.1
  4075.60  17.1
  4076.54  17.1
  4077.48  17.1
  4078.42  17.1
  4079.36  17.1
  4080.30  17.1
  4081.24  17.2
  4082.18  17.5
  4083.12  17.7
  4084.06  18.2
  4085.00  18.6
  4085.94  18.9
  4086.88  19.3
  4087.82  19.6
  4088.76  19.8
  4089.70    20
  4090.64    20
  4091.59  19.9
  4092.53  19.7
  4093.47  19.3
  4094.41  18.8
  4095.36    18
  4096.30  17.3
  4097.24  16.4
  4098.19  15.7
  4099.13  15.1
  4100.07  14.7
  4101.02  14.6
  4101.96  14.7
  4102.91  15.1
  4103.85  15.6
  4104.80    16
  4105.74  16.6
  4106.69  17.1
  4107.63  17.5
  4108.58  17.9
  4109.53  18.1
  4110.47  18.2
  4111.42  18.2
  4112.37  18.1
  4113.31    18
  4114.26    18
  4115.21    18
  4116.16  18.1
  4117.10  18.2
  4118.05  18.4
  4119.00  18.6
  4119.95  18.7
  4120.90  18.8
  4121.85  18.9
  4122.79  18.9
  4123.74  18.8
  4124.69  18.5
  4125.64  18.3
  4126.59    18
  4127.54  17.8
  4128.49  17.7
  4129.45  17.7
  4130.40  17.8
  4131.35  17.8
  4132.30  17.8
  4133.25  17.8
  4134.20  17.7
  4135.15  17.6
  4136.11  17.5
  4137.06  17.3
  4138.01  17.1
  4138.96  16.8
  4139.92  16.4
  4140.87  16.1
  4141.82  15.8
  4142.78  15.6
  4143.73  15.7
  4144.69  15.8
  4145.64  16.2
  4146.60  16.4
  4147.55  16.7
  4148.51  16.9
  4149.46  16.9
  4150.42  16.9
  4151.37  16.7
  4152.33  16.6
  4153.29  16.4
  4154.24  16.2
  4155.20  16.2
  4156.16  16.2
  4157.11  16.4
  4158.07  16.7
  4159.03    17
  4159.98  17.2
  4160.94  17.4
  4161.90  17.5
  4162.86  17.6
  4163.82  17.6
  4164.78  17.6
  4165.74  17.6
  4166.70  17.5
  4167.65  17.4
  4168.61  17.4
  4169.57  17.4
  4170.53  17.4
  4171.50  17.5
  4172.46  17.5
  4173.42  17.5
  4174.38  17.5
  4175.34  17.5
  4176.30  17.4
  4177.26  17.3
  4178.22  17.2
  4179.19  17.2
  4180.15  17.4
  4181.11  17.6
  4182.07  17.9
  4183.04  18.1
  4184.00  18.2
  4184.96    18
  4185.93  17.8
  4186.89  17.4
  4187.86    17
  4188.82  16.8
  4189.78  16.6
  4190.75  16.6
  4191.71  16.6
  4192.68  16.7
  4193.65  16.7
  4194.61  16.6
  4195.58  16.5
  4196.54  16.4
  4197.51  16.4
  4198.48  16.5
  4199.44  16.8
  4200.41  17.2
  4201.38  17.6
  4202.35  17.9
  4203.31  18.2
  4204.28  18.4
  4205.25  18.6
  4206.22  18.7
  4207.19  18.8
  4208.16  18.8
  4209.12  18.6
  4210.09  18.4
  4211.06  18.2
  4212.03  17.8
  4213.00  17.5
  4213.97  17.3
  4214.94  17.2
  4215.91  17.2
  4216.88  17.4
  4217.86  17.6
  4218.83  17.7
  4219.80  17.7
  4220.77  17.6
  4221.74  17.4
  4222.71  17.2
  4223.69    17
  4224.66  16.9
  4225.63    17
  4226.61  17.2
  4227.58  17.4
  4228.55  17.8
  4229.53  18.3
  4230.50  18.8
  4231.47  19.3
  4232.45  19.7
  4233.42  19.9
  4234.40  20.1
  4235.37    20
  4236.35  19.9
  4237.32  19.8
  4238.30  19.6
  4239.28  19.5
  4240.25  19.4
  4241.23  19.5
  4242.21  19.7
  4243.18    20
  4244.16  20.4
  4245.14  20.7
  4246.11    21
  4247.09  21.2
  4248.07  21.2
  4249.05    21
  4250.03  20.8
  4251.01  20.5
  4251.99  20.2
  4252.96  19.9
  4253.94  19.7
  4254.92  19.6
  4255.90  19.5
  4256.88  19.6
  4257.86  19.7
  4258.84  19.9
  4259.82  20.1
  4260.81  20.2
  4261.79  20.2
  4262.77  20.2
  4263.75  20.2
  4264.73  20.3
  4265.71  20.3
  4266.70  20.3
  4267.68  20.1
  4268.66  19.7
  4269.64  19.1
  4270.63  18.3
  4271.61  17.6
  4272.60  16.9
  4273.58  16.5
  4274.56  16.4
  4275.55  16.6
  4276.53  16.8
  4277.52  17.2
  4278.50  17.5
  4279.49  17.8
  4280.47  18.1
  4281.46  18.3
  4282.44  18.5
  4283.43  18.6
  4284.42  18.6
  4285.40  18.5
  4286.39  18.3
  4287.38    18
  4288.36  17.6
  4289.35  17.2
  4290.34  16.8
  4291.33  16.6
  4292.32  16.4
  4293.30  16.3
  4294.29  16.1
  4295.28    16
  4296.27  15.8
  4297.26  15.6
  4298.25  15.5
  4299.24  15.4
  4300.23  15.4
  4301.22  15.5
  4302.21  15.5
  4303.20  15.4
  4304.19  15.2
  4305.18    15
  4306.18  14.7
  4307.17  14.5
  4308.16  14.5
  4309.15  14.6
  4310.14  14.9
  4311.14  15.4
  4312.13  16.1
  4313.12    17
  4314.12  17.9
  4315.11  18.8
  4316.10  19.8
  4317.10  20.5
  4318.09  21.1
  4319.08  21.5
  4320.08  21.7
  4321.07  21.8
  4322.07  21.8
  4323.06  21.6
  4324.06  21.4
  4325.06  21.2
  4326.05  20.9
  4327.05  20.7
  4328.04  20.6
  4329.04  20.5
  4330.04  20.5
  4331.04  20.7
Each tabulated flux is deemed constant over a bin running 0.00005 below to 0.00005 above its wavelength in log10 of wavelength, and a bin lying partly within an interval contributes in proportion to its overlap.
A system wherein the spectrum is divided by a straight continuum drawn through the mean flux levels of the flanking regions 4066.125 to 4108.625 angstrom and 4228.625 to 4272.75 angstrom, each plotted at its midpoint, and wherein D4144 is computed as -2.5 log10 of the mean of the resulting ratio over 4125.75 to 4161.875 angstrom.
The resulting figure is 0.08 mag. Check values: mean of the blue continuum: 17.4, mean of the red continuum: 19.8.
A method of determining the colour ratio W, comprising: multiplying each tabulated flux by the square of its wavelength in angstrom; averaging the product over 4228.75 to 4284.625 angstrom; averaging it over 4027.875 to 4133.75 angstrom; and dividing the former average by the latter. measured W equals 1.19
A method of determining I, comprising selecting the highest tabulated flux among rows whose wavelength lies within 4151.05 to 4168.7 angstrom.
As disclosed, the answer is 17.6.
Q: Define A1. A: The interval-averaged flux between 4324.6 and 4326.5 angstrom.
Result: 21.1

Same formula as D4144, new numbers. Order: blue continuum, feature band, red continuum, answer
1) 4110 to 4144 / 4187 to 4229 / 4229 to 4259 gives 0.11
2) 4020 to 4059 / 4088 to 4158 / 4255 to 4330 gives 0.03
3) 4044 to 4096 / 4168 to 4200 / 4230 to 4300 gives 0.07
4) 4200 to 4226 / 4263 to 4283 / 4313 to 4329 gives 0.06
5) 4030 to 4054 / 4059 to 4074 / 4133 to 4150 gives 0.02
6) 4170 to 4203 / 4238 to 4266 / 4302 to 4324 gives -0.15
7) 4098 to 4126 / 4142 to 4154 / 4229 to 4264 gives 0.11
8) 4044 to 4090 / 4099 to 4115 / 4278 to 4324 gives 0.05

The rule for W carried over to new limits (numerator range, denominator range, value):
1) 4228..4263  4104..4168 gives 1.21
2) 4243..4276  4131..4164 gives 1.23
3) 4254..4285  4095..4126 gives 1.17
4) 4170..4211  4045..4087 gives 1.07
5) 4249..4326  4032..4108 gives 1.16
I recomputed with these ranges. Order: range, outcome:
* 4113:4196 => 18.9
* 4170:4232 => 19.3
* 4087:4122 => 20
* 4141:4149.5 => 16.9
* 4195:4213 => 18.8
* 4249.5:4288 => 20.8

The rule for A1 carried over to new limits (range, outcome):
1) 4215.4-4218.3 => 17.4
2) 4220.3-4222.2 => 17.5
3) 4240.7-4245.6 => 20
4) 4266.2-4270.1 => 19.8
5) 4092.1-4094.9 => 19.2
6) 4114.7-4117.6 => 18.1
